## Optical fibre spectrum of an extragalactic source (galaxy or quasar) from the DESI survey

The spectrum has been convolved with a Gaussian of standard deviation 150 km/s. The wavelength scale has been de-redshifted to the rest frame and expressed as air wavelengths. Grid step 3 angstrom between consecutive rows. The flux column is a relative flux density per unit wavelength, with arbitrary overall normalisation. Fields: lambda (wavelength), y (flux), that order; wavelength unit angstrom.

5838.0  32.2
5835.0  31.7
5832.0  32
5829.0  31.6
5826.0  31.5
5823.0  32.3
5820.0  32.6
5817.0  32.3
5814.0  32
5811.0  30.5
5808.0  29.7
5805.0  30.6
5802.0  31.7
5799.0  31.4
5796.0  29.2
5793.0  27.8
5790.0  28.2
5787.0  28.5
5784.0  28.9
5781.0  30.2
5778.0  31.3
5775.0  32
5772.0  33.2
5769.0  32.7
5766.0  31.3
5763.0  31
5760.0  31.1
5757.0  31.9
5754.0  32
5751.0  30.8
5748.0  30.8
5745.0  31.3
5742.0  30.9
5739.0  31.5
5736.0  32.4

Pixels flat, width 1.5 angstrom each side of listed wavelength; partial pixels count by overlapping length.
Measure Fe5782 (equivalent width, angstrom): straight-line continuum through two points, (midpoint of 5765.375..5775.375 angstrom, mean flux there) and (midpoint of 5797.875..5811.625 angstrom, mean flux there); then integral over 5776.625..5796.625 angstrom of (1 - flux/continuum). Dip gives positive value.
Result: 1.6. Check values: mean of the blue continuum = 32.4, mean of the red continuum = 30.8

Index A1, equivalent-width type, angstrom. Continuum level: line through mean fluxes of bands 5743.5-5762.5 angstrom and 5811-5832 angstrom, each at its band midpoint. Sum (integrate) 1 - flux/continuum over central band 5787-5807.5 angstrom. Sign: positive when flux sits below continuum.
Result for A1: 1.3 angstrom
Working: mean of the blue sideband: 31.3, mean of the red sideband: 31.9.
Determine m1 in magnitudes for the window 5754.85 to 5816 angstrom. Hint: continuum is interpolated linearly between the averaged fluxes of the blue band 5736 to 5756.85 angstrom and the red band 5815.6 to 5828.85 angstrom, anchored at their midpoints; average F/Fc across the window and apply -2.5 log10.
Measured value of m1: 0.04 mag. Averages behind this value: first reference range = 31.3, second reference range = 32.1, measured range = 30.7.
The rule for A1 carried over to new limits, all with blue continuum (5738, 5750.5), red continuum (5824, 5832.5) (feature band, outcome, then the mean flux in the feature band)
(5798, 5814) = 0.3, 30.9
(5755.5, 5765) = 0.0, 31.3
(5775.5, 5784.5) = 0.2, 30.5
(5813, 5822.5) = -0.2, 32.3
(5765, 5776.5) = -0.4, 32.3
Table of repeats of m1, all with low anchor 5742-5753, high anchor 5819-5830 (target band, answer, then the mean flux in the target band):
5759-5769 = -0.005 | 31.4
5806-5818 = 0.027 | 31.1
